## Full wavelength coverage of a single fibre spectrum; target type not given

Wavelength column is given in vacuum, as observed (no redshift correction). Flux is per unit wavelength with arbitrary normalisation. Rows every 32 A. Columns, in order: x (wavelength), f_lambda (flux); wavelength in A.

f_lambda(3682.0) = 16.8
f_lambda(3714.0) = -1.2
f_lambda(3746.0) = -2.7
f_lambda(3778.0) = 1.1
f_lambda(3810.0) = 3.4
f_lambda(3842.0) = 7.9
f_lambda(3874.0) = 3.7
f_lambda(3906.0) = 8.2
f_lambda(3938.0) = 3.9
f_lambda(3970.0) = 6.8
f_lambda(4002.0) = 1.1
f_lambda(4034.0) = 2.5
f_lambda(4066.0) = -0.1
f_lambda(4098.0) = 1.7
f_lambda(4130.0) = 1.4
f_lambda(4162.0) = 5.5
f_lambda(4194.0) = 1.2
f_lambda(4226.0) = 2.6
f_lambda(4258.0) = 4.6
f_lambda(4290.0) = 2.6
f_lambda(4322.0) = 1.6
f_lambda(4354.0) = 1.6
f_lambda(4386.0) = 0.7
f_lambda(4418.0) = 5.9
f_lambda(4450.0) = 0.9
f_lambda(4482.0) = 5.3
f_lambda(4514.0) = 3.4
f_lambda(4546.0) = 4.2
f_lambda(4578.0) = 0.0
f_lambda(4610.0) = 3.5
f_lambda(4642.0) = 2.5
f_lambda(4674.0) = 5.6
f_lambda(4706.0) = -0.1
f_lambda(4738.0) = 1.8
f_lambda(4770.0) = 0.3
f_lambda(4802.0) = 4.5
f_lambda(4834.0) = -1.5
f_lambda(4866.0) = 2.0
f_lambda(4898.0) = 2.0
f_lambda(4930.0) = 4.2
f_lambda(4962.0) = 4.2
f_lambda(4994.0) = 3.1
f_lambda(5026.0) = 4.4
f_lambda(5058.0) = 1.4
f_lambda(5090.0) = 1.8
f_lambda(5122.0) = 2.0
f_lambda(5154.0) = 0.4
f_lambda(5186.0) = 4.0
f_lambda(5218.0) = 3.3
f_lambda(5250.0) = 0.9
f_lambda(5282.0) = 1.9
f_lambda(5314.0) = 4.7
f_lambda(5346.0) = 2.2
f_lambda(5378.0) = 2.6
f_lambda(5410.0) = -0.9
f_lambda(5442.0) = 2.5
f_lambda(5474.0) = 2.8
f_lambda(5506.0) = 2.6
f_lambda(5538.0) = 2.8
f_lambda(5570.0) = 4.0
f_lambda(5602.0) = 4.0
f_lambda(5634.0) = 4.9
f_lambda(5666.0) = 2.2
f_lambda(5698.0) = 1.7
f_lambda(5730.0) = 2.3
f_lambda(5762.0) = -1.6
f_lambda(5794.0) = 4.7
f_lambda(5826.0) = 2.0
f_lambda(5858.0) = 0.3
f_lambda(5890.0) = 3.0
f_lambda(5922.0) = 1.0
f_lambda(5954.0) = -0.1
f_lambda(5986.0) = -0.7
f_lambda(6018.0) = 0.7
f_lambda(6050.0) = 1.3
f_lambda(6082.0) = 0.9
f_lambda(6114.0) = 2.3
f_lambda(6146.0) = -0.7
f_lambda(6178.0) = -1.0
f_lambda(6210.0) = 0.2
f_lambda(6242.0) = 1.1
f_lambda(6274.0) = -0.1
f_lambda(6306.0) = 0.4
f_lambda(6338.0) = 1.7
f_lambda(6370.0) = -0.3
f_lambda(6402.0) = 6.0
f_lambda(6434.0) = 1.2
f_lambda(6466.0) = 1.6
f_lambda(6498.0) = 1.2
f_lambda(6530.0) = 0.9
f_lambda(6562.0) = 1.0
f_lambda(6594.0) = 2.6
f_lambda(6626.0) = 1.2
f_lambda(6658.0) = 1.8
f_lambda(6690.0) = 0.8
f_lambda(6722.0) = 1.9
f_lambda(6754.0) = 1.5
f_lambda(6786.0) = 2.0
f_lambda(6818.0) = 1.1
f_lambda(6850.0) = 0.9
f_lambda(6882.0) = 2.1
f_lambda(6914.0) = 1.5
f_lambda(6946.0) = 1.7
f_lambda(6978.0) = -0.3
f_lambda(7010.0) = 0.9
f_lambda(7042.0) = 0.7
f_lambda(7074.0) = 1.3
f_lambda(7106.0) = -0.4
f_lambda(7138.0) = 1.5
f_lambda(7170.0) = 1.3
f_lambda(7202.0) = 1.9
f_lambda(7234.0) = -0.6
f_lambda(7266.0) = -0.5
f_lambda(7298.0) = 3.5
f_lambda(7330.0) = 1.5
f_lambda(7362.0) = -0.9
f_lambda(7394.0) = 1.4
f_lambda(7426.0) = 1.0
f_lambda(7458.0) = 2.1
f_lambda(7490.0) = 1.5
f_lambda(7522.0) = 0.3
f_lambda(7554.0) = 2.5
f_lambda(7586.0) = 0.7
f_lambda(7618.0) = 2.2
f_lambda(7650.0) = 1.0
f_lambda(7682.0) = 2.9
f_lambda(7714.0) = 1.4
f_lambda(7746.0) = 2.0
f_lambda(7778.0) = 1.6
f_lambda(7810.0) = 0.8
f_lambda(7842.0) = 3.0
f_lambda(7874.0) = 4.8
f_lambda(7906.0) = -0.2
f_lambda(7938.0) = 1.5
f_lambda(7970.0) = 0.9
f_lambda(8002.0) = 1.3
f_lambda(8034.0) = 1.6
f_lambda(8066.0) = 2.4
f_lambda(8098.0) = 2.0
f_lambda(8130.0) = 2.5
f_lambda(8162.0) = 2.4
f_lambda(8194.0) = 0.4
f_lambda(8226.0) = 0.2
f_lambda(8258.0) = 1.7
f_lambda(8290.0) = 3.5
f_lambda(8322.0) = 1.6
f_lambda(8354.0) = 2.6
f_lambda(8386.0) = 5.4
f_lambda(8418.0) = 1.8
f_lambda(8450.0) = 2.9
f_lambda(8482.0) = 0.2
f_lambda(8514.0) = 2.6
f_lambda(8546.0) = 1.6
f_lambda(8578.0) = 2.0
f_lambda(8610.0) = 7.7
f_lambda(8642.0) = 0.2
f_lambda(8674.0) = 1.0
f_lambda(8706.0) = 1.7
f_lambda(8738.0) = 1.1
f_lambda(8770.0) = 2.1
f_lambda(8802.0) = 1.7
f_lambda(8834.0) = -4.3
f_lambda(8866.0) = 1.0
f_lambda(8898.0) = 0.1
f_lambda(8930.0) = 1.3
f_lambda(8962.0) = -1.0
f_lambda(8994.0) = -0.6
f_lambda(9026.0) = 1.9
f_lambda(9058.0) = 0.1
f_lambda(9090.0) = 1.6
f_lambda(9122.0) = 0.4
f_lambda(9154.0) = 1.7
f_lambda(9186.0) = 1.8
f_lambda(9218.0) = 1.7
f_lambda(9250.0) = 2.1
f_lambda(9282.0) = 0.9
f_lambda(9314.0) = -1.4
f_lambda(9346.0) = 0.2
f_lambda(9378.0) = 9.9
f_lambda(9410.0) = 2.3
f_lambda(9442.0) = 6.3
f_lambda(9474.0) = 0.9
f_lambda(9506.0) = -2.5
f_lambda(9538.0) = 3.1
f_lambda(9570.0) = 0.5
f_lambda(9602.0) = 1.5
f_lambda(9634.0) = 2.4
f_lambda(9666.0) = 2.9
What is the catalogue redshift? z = 0.72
